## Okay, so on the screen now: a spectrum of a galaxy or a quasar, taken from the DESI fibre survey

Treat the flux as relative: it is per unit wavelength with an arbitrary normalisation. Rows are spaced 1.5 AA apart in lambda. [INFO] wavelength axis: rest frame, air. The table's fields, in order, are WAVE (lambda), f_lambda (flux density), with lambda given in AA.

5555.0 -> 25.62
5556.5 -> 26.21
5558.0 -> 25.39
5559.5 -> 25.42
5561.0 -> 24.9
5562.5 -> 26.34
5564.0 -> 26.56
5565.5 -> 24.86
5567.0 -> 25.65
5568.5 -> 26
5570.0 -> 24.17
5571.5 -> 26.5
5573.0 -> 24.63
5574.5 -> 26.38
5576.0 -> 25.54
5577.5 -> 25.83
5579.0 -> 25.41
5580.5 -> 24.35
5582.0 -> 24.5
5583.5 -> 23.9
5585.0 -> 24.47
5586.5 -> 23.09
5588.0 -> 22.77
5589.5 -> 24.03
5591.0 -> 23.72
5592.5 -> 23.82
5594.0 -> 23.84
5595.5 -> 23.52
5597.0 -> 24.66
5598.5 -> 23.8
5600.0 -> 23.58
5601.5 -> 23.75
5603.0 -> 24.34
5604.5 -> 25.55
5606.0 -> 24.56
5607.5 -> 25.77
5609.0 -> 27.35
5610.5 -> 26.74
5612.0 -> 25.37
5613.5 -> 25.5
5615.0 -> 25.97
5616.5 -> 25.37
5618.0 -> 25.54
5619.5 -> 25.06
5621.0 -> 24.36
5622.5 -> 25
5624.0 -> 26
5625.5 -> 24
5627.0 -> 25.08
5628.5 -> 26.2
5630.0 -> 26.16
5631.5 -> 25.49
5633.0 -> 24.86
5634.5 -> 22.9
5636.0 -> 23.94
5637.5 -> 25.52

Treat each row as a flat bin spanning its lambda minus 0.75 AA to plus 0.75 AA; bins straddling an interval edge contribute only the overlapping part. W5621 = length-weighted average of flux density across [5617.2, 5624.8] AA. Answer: 25.2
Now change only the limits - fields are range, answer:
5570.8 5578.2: 25.8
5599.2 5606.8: 24.4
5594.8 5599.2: 24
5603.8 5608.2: 25.3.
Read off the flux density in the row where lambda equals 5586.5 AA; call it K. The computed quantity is 23.09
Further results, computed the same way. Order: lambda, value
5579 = 25.41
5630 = 26.16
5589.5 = 24.03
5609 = 27.35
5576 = 25.54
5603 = 24.34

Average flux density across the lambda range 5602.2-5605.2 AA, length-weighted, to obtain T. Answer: 24.9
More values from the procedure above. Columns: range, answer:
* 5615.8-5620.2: 25.3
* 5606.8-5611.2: 26.6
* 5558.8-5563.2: 25.5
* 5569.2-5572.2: 25.3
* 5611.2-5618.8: 25.6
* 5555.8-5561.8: 25.5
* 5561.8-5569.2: 25.9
